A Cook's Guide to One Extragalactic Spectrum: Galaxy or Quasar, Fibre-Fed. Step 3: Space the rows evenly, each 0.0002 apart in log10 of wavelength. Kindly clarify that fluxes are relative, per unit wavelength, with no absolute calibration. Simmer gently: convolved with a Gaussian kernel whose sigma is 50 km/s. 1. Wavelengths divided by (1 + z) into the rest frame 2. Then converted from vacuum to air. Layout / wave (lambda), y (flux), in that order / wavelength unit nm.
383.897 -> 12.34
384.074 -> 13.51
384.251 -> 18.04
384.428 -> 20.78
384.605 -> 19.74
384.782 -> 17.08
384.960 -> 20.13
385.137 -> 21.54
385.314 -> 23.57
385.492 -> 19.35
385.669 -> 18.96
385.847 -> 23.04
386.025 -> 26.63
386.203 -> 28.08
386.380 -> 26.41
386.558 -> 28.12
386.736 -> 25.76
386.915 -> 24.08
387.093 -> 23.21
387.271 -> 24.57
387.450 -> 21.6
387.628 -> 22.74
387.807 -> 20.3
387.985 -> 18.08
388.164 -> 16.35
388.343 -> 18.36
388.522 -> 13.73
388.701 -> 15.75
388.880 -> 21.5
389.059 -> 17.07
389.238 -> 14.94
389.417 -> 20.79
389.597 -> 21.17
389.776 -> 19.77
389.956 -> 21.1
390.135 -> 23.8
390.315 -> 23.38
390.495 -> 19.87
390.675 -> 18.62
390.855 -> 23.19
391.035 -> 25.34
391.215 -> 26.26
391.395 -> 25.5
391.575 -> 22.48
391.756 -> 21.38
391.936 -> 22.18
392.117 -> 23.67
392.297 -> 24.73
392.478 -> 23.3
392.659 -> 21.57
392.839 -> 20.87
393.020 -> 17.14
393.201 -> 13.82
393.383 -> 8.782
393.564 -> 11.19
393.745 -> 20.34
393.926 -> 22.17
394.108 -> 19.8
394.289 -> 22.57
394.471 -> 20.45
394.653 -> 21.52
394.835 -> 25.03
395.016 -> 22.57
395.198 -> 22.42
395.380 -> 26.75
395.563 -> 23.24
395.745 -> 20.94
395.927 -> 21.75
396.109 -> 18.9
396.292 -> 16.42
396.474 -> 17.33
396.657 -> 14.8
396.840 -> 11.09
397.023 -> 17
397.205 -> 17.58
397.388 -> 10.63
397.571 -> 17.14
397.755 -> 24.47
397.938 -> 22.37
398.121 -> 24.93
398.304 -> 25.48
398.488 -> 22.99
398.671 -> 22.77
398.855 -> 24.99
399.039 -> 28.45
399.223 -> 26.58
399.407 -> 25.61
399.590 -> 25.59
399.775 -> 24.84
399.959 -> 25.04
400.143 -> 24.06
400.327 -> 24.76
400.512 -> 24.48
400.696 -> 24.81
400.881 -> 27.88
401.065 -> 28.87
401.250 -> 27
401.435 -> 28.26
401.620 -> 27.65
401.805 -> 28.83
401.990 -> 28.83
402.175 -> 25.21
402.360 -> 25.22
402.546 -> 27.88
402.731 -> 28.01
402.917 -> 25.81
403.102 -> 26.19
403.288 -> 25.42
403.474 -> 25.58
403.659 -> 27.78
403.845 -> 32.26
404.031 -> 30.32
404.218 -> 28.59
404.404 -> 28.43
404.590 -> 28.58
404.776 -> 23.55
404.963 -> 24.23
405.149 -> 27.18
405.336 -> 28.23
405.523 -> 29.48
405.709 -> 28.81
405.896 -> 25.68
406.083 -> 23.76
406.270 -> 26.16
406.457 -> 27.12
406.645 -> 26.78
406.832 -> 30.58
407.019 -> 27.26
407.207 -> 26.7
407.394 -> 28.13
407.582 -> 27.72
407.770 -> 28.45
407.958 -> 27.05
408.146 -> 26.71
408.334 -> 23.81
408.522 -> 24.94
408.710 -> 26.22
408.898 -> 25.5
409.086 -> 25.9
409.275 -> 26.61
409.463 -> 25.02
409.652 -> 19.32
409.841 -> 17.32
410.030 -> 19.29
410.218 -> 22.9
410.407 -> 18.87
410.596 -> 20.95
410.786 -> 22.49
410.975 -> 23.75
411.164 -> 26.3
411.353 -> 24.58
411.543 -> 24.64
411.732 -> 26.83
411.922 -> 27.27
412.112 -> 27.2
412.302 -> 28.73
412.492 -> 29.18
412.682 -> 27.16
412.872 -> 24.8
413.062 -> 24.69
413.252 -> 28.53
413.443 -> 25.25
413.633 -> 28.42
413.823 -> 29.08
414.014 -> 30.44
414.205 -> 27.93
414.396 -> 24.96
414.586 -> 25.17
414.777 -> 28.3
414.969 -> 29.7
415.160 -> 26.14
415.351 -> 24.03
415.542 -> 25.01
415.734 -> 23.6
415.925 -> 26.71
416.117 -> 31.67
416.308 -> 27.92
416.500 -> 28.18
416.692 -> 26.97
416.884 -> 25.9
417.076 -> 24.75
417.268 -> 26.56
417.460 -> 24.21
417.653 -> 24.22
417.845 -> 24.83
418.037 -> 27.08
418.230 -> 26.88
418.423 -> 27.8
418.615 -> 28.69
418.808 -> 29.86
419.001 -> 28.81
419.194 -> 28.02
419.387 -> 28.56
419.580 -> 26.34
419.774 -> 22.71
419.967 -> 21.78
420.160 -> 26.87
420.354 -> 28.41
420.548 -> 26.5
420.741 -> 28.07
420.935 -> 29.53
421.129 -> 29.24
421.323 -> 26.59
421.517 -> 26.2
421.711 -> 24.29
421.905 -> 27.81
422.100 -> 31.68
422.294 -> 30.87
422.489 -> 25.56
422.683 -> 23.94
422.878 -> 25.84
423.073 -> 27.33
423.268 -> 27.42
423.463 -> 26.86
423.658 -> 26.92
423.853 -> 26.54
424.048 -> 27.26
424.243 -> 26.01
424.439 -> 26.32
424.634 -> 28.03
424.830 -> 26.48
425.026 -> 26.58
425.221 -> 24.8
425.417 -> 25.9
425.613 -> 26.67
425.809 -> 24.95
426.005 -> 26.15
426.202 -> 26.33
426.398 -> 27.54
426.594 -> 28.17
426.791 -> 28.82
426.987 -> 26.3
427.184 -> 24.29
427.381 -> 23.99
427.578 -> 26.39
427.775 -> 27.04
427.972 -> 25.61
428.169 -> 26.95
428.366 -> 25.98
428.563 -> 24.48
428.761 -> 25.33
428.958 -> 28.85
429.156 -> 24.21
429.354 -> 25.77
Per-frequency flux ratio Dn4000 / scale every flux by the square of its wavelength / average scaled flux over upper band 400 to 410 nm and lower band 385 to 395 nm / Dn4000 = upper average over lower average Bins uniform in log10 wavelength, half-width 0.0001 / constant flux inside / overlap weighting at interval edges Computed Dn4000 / 1.35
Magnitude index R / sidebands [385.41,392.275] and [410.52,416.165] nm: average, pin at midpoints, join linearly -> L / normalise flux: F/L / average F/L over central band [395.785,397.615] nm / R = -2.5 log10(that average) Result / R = 0.381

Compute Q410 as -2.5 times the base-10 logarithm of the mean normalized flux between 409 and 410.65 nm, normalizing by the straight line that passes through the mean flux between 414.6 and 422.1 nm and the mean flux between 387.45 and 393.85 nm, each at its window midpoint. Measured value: 0.137 mag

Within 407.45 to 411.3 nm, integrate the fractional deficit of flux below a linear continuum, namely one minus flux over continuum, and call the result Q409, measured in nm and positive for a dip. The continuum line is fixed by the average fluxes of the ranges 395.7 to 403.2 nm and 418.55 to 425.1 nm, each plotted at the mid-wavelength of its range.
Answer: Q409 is 0.17 nm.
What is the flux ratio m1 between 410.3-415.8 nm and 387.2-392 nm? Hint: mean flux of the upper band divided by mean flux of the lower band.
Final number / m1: 1.26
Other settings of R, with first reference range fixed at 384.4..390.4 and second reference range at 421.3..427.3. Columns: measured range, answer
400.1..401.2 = -0.12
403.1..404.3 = -0.19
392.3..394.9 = 0.15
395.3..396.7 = 0.12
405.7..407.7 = -0.13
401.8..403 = -0.15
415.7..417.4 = -0.06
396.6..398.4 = 0.22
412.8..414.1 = -0.09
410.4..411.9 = 0.03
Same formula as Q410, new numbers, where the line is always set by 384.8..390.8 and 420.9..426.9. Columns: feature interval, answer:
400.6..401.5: -0.17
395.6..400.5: 0.07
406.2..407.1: -0.14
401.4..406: -0.16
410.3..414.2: -0.04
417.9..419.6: -0.07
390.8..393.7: 0.06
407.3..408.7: -0.09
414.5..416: -0.02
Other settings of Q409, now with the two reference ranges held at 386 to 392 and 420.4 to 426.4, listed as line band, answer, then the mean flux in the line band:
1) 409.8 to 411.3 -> 0.20 nm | 21.7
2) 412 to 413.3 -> -0.09 nm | 27.1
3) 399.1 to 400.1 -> -0.09 nm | 25.6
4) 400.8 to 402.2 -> -0.25 nm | 27.9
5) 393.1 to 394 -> 0.29 nm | 15.2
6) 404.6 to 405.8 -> -0.14 nm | 27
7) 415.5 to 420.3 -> -0.09 nm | 26.6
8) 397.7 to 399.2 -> -0.09 nm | 24.7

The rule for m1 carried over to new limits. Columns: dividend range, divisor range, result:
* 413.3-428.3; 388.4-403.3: 1.21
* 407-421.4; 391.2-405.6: 1.12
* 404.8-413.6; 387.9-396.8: 1.27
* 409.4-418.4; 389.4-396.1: 1.20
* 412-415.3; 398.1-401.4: 1.07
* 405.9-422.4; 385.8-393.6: 1.24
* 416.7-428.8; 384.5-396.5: 1.26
